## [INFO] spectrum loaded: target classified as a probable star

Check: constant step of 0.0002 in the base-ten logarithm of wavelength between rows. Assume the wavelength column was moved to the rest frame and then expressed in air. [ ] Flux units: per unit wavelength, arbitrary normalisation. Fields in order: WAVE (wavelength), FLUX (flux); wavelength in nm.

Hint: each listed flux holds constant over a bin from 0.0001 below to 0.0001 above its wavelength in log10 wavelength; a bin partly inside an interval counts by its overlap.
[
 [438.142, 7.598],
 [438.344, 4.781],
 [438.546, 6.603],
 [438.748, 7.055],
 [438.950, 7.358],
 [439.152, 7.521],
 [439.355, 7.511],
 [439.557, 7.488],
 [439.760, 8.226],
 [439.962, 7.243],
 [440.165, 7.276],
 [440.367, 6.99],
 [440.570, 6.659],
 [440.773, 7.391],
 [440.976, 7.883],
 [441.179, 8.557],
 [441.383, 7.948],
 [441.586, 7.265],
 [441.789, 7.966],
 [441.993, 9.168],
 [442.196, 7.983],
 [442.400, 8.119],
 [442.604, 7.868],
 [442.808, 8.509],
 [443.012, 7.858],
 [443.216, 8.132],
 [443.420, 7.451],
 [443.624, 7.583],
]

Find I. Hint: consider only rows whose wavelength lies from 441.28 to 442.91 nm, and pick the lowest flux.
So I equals 7.265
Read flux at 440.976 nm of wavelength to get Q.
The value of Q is 7.883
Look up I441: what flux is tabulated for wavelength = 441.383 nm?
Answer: 7.948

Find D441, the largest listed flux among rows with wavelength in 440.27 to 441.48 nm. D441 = 8.557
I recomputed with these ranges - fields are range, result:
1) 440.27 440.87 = 6.659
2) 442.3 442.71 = 7.868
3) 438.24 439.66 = 4.781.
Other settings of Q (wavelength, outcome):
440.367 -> 6.99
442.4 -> 8.119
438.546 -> 6.603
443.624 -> 7.583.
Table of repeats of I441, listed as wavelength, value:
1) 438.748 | 7.055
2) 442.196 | 7.983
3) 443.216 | 8.132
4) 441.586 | 7.265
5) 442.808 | 8.509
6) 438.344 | 4.781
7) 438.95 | 7.358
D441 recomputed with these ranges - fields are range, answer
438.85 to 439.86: 8.226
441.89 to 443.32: 9.168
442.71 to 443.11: 8.509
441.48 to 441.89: 7.966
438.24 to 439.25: 7.521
